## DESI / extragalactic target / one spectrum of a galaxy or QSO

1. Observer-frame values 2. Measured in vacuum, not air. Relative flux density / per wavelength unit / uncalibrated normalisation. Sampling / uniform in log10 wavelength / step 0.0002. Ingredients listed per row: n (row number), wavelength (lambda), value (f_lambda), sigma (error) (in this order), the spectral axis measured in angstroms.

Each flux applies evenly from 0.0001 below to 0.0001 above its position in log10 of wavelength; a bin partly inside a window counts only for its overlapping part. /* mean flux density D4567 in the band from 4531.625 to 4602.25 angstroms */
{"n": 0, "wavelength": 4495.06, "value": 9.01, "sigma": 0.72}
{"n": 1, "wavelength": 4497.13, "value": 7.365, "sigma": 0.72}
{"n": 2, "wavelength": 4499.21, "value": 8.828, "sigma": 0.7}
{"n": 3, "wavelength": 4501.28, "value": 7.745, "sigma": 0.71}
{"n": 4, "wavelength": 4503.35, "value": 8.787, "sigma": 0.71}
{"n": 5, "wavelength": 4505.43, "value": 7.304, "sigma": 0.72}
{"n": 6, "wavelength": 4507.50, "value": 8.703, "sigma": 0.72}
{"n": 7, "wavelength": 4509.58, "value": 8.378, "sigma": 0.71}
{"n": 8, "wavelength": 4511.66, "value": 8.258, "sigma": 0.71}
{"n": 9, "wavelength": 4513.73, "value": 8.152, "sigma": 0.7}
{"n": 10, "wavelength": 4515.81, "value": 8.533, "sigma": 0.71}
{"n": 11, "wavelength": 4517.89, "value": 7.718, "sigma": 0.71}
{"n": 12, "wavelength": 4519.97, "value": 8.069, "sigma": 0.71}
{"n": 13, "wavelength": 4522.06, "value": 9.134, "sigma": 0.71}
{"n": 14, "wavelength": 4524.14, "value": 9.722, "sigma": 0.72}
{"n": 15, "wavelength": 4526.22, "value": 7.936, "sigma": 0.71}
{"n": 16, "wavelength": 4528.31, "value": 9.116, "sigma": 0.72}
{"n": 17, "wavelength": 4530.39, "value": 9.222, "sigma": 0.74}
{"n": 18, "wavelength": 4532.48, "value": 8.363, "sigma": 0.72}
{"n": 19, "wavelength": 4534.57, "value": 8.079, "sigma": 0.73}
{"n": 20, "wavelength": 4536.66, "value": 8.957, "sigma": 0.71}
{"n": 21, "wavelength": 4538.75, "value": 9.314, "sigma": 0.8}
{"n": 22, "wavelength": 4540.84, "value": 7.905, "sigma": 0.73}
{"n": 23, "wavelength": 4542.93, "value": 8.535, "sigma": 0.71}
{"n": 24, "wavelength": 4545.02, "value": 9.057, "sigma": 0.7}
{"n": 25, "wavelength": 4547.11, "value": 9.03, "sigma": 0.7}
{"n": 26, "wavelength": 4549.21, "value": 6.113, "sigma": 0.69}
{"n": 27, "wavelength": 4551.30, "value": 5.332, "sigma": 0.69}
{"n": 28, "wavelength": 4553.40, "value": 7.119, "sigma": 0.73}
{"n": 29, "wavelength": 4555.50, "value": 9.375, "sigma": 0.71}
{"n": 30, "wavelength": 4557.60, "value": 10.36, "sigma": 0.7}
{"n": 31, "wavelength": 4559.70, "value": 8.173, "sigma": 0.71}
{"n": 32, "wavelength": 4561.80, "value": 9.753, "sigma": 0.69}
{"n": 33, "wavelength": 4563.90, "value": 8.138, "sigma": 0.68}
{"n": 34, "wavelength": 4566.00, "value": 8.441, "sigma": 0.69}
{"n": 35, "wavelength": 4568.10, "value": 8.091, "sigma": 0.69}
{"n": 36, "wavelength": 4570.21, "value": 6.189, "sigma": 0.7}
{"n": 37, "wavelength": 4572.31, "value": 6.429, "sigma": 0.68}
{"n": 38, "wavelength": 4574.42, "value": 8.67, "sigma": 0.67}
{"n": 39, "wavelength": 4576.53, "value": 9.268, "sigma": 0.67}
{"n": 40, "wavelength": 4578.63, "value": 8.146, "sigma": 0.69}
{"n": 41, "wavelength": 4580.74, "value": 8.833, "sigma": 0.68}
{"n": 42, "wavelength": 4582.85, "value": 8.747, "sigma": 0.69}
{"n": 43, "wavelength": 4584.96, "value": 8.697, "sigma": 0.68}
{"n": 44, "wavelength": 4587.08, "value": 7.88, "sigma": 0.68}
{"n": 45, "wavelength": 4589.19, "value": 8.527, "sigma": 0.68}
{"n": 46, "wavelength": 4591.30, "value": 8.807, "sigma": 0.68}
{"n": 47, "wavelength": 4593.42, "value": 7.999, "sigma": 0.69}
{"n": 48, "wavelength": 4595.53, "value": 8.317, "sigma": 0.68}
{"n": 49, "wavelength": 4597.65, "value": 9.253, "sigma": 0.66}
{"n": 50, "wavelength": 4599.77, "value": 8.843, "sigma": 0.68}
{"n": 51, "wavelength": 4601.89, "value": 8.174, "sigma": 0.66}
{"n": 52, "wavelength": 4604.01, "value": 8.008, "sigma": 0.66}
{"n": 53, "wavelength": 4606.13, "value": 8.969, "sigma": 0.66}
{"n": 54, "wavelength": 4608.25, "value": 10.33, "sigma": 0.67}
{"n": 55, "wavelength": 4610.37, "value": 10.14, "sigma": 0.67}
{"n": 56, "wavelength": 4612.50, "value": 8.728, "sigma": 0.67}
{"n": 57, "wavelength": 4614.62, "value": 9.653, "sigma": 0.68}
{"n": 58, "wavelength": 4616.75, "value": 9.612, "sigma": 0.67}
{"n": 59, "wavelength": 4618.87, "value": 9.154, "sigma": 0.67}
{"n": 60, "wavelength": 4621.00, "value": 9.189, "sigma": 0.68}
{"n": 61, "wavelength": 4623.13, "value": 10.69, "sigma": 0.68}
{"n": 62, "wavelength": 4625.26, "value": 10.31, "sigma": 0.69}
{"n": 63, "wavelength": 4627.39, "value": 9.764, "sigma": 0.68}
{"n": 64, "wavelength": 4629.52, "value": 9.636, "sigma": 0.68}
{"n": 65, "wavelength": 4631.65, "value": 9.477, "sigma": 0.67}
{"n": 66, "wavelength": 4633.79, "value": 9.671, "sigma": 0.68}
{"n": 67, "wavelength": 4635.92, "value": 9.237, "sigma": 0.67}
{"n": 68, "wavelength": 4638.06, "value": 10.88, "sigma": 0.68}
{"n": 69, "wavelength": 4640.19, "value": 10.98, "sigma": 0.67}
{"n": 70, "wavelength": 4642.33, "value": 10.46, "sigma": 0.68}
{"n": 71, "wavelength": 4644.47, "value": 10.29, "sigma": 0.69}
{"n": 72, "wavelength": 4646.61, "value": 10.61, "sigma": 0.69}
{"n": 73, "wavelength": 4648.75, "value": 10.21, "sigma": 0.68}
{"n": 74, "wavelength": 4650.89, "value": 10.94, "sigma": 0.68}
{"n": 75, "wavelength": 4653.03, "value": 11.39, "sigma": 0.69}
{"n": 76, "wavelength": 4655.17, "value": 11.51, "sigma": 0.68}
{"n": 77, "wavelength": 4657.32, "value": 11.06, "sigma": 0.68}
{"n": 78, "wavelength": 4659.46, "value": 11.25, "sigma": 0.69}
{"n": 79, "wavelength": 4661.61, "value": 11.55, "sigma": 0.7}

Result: 8.32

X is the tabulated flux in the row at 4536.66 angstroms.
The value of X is 8.957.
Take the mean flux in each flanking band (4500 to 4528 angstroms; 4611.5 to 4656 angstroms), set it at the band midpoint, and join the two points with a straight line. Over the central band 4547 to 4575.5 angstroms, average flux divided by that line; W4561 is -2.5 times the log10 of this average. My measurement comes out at 0.15 mag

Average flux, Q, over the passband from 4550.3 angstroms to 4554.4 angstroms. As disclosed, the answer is 6.22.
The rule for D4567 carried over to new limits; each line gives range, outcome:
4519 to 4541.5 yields 8.72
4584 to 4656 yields 9.6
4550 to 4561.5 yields 8.14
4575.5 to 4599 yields 8.59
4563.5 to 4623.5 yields 8.67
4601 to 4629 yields 9.45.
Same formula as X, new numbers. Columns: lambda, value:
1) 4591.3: 8.807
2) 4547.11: 9.03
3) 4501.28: 7.745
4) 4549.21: 6.113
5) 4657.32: 11.06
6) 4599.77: 8.843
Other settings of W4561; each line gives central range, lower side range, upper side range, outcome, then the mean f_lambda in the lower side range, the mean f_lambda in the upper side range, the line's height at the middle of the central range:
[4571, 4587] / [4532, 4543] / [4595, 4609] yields 0.05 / 8.53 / 8.83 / 8.72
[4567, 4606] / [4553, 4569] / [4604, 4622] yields 0.10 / 8.75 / 9.39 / 9.06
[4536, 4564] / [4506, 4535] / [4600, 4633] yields 0.05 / 8.52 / 9.44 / 8.8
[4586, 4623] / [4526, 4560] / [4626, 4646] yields 0.06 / 8.36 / 10.1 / 9.49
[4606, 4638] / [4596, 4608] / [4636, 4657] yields -0.01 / 8.74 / 10.7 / 9.64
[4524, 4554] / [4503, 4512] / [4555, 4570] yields 0.04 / 8.24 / 8.73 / 8.52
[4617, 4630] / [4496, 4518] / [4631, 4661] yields 0.05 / 8.18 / 10.6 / 10.2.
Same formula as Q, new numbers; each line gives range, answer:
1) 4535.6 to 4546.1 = 8.76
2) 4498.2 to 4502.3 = 8.29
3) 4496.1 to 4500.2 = 8.07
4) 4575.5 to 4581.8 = 8.76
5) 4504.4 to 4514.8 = 8.17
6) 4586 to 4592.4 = 8.39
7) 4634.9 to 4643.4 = 10.4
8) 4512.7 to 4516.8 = 8.34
